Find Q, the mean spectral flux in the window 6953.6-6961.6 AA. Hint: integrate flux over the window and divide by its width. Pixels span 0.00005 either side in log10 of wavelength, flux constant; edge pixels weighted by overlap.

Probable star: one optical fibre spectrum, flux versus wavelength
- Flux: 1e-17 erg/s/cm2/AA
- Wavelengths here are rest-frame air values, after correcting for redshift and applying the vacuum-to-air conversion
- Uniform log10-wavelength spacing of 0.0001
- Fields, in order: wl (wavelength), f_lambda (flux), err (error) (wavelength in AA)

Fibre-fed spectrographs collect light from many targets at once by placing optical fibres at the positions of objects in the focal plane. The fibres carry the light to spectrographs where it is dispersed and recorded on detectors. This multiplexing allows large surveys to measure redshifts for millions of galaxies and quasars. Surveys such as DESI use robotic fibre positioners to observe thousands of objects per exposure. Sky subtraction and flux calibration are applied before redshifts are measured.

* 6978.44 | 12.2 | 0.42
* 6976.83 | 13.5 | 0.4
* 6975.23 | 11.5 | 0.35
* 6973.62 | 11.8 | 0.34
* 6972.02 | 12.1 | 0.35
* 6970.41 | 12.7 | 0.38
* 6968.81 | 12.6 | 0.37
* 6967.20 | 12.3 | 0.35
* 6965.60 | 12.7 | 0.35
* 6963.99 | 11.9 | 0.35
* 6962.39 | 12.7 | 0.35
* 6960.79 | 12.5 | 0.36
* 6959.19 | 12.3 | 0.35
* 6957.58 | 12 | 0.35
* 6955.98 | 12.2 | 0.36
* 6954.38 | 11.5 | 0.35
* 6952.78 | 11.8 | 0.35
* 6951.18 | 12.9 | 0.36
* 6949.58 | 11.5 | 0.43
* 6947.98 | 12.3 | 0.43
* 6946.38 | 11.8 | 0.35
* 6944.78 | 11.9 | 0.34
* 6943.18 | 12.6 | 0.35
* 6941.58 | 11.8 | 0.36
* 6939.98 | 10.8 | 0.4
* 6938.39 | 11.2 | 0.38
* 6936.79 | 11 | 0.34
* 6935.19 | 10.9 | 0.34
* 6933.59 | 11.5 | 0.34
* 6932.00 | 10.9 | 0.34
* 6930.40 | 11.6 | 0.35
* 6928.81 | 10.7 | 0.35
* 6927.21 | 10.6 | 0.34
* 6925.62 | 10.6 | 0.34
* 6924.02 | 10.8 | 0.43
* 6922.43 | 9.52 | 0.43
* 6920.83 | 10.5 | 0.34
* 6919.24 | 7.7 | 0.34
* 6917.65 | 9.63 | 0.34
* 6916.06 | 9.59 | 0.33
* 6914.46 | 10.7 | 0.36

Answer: 12.1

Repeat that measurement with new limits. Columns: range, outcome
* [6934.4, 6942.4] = 11.1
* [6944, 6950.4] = 11.9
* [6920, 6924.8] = 10.3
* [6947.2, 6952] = 12.2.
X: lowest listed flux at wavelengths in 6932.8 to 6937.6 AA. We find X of 10.9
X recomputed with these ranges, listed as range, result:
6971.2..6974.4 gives 11.8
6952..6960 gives 11.5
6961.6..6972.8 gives 11.9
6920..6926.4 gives 9.52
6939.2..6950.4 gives 10.8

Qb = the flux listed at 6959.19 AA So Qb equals 12.3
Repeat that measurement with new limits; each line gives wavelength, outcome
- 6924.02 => 10.8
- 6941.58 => 11.8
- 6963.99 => 11.9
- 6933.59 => 11.5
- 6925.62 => 10.6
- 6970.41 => 12.7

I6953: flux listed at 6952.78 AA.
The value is 11.8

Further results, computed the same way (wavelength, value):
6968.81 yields 12.6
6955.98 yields 12.2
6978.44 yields 12.2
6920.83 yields 10.5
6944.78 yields 11.9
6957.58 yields 12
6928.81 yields 10.7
